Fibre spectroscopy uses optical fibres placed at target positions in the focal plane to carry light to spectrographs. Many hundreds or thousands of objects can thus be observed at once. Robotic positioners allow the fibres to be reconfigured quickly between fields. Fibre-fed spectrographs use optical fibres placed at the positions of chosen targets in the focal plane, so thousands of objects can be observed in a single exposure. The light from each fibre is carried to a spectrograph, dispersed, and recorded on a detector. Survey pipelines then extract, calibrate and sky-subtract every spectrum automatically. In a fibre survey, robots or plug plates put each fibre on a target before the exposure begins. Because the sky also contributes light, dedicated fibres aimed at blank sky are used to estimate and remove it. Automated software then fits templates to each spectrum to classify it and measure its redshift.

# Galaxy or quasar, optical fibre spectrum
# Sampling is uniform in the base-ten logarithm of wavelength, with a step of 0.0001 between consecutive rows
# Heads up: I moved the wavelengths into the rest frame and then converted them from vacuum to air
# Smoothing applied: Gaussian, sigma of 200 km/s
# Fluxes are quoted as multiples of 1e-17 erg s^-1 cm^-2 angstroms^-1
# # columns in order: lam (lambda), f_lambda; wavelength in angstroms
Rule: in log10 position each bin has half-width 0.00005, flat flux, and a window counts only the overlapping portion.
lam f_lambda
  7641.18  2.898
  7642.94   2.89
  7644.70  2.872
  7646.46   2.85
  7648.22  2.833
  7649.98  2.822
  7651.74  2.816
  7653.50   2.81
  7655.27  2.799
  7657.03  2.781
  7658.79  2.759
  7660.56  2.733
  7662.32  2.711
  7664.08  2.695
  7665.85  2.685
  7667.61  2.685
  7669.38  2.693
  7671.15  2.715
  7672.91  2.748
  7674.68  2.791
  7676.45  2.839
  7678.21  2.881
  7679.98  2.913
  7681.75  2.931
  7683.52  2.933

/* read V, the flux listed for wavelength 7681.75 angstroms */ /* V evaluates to 2.931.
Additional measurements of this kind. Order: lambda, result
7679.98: 2.913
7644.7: 2.872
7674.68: 2.791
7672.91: 2.748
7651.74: 2.816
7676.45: 2.839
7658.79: 2.759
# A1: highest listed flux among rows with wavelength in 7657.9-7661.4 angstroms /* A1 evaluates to 2.759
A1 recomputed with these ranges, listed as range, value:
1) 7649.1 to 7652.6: 2.822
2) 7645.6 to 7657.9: 2.85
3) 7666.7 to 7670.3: 2.693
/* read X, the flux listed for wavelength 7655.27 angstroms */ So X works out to 2.799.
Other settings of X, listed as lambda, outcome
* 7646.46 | 2.85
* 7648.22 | 2.833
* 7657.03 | 2.781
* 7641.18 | 2.898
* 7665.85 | 2.685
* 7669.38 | 2.693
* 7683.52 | 2.933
